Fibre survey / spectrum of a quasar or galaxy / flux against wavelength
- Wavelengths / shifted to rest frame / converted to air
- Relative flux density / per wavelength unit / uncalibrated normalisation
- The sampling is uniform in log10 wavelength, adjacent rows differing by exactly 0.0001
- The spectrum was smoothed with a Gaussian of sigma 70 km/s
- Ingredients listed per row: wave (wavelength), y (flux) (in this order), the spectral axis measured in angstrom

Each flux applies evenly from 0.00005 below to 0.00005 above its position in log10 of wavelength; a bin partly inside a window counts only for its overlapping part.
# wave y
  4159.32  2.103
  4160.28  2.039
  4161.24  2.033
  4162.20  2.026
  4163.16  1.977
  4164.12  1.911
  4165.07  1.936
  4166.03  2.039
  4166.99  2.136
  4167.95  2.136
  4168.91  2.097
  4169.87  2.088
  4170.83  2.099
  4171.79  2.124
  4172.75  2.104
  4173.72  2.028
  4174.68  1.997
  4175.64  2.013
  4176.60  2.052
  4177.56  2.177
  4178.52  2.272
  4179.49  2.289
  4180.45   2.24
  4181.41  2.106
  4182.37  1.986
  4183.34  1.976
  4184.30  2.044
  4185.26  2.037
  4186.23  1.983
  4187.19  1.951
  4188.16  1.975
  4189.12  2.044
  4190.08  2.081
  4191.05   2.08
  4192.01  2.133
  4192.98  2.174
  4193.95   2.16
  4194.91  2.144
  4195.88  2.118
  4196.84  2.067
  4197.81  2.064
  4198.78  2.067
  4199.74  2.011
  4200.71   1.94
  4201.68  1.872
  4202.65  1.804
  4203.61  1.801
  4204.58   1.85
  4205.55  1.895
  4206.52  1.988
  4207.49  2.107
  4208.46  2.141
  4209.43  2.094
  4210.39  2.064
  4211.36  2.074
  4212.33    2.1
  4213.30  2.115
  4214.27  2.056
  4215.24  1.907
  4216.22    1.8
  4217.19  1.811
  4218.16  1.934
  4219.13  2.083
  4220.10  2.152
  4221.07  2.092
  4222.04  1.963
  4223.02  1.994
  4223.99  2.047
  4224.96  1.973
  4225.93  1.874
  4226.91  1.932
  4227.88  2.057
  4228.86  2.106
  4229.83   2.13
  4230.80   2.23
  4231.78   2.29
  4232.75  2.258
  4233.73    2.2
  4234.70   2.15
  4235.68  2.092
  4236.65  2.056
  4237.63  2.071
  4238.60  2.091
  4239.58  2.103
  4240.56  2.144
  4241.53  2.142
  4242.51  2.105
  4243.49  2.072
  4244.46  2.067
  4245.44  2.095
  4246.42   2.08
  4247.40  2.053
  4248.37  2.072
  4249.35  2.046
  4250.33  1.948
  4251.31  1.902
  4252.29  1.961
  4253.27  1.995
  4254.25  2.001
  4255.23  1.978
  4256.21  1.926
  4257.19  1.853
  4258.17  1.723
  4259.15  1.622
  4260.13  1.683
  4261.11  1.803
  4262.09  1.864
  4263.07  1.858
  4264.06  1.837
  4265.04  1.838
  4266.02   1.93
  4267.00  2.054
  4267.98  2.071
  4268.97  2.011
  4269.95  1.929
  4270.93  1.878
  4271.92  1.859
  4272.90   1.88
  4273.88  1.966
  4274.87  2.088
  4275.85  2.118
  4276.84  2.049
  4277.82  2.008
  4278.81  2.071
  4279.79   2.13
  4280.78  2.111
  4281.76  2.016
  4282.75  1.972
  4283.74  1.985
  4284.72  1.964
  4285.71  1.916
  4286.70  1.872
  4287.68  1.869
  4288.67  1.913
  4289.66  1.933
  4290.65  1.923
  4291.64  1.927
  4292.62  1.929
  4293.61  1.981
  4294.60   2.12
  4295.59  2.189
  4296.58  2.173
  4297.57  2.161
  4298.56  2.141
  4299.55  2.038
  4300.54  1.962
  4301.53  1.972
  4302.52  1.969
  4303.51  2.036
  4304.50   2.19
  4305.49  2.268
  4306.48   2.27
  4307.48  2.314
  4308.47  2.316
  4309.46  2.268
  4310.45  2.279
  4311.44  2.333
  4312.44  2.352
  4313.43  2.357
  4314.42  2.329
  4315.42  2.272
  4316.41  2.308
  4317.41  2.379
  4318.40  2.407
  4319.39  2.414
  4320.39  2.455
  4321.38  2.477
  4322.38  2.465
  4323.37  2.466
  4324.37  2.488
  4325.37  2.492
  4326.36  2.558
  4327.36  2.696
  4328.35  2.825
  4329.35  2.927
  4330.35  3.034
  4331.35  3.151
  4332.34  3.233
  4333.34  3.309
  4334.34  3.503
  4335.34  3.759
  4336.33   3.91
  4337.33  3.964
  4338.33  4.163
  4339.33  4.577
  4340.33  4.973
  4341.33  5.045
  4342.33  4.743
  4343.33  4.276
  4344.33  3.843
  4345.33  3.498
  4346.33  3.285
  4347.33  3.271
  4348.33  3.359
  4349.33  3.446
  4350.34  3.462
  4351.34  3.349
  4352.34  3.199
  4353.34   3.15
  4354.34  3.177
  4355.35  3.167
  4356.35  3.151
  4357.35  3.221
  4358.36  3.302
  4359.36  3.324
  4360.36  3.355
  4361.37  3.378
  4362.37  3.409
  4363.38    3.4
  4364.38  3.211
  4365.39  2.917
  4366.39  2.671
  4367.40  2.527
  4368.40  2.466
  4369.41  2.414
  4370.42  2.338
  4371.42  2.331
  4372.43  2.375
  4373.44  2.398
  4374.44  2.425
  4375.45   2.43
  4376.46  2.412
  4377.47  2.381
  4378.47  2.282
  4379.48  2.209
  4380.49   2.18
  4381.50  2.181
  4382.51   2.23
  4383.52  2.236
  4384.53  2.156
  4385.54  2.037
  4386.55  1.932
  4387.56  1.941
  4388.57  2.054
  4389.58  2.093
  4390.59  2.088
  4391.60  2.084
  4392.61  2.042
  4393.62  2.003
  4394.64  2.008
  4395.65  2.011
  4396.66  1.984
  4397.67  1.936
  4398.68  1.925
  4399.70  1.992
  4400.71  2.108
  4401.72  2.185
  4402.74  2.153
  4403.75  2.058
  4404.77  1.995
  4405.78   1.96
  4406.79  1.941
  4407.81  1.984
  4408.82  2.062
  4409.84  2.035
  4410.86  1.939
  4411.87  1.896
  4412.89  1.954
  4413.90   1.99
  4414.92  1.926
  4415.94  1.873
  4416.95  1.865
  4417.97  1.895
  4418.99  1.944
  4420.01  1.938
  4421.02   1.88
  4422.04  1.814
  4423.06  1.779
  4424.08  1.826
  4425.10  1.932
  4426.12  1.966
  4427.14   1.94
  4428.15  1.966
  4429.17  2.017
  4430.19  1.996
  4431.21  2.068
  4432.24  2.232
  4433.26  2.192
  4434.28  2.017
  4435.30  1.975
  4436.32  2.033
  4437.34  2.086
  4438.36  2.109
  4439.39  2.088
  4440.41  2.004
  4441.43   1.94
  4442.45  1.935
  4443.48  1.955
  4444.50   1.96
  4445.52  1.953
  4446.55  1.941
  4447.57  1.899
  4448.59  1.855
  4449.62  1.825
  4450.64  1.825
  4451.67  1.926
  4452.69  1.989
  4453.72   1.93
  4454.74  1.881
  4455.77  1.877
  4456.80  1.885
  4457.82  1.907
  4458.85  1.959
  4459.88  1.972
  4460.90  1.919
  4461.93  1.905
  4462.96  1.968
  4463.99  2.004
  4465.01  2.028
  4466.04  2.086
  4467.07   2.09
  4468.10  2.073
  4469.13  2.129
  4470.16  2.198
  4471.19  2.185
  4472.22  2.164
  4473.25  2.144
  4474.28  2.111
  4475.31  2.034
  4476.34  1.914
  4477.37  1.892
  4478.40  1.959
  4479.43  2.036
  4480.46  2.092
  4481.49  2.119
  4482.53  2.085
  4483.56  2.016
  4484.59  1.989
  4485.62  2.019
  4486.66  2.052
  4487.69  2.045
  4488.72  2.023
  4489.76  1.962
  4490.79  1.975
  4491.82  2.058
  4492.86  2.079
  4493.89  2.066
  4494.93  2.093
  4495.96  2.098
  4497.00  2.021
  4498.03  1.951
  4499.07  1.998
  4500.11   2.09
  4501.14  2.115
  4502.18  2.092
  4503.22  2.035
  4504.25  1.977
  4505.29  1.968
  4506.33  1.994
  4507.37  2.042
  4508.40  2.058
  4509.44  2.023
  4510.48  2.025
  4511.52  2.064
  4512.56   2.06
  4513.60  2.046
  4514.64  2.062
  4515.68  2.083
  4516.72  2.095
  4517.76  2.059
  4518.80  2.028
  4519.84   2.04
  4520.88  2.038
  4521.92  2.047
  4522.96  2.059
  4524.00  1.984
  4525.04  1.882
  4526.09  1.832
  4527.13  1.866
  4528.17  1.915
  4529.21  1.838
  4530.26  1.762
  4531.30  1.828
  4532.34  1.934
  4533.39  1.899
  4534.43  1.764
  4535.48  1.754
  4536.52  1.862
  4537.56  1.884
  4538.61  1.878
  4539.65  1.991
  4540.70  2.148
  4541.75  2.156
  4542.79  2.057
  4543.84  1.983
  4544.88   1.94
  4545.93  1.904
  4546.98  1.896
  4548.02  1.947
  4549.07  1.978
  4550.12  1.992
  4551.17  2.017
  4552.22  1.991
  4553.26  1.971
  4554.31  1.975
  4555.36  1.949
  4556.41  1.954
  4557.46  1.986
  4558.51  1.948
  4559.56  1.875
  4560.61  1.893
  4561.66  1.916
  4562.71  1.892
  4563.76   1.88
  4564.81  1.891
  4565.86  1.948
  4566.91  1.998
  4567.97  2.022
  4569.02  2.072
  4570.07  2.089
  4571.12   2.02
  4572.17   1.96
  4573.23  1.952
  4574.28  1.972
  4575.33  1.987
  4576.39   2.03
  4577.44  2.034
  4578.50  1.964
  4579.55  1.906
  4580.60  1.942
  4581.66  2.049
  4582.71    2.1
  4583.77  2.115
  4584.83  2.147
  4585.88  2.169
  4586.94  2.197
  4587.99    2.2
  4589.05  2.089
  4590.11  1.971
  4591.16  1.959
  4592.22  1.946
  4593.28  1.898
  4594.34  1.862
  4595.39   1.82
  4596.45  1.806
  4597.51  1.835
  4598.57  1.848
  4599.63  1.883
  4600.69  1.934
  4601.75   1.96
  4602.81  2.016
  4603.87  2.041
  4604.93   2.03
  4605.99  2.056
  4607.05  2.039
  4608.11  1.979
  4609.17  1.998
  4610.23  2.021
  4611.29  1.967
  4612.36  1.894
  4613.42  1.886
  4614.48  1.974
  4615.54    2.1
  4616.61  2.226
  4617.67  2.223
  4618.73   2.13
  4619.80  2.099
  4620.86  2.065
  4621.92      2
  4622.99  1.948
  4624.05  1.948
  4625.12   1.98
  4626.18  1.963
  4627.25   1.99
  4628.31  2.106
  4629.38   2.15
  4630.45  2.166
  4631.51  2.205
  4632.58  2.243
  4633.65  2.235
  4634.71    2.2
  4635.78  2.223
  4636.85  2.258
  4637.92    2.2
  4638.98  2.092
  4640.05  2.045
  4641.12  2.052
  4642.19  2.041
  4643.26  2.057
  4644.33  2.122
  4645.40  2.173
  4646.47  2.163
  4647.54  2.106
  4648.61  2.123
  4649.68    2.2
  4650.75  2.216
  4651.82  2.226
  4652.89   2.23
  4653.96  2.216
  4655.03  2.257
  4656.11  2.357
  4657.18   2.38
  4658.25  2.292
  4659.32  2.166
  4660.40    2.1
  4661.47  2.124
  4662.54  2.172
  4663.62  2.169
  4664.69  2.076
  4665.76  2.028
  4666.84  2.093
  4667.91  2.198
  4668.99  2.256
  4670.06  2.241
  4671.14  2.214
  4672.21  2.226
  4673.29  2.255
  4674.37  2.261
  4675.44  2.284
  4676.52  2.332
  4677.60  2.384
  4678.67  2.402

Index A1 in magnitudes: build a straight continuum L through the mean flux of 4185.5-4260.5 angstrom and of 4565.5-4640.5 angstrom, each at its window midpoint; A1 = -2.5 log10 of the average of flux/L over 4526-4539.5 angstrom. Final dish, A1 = 0.100 mag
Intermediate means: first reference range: 2.02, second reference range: 2.03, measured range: 1.85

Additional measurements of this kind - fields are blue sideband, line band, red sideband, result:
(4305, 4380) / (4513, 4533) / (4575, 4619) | 0.163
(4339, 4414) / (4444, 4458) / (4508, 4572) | 0.225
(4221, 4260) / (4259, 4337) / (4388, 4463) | -0.123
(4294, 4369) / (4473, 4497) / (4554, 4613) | 0.156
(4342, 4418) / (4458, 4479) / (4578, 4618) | 0.140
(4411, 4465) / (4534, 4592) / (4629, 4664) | 0.055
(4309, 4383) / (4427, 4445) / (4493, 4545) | 0.210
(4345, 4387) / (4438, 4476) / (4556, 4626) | 0.235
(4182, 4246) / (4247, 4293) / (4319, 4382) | 0.261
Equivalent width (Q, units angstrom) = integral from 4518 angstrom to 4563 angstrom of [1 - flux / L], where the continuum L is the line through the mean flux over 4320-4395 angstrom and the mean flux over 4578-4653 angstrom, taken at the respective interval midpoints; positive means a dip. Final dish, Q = 7.1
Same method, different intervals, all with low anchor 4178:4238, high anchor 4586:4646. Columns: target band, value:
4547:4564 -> 0.8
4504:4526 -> 0.2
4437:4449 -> 0.4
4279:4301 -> 0.4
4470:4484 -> -0.1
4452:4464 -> 0.7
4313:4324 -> -1.9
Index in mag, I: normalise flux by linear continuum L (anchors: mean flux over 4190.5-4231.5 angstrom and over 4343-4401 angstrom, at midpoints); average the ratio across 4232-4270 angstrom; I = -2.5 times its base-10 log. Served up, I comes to 0.10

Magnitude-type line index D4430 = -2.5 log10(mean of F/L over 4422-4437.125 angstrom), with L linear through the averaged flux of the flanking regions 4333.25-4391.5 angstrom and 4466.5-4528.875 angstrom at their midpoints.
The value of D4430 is 0.261 mag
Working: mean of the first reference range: 3.02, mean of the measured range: 1.99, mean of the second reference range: 2.04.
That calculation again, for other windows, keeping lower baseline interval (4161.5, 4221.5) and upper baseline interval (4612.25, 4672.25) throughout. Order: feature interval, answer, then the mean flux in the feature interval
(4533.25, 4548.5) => 0.10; 1.94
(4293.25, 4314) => -0.06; 2.18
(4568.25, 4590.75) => 0.04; 2.05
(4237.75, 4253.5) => 0.00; 2.06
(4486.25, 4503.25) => 0.03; 2.04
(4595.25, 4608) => 0.10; 1.94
